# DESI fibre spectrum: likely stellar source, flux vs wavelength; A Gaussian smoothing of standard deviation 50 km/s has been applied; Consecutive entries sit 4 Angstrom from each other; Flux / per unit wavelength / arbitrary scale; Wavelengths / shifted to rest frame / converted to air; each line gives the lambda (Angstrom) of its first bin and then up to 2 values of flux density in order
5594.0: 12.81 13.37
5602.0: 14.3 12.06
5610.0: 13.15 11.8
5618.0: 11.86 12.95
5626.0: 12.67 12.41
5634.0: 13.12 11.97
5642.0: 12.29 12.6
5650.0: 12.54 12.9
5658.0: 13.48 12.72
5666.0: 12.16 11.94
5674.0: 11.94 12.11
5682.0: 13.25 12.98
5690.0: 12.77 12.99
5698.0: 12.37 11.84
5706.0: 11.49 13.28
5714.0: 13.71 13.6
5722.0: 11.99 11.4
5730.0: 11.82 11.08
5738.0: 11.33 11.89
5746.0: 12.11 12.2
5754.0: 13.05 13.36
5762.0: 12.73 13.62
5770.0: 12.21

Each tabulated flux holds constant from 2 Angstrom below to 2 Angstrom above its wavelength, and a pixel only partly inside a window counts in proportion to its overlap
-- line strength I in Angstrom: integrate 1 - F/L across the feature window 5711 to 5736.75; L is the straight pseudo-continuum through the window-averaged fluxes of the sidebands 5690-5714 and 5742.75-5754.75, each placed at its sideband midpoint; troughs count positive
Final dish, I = 0.34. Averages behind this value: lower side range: 12.5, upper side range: 12.3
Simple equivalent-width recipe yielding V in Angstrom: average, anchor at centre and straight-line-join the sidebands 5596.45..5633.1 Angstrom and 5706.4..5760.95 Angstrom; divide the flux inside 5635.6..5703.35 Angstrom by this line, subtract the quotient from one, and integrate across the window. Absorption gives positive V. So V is 0.1 Angstrom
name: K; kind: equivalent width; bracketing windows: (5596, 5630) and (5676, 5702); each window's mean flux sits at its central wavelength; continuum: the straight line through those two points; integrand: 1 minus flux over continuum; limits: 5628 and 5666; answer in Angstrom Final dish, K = 0.2 Angstrom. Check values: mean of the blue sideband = 12.7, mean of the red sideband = 12.7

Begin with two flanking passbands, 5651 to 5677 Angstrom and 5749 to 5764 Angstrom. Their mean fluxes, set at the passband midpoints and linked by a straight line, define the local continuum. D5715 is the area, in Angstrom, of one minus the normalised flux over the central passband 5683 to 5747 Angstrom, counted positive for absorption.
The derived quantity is 2.0 Angstrom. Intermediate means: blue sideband 12.5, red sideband 12.9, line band 12.3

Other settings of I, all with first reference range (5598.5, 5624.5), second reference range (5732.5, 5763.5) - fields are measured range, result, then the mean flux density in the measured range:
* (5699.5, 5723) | -0.6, 12.7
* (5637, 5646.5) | 0.3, 12.3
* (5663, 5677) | 0.5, 12.1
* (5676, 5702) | -0.5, 12.7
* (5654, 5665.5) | -0.4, 12.9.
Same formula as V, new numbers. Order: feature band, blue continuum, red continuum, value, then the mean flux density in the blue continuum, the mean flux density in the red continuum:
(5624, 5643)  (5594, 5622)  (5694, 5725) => 0.3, 12.8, 12.6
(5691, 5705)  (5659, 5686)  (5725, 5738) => -0.4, 12.4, 11.4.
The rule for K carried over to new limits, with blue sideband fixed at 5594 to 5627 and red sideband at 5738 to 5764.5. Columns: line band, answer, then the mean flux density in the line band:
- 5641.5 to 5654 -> 0.1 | 12.6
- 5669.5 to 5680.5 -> 0.5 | 12.1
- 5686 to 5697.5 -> -0.2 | 12.8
